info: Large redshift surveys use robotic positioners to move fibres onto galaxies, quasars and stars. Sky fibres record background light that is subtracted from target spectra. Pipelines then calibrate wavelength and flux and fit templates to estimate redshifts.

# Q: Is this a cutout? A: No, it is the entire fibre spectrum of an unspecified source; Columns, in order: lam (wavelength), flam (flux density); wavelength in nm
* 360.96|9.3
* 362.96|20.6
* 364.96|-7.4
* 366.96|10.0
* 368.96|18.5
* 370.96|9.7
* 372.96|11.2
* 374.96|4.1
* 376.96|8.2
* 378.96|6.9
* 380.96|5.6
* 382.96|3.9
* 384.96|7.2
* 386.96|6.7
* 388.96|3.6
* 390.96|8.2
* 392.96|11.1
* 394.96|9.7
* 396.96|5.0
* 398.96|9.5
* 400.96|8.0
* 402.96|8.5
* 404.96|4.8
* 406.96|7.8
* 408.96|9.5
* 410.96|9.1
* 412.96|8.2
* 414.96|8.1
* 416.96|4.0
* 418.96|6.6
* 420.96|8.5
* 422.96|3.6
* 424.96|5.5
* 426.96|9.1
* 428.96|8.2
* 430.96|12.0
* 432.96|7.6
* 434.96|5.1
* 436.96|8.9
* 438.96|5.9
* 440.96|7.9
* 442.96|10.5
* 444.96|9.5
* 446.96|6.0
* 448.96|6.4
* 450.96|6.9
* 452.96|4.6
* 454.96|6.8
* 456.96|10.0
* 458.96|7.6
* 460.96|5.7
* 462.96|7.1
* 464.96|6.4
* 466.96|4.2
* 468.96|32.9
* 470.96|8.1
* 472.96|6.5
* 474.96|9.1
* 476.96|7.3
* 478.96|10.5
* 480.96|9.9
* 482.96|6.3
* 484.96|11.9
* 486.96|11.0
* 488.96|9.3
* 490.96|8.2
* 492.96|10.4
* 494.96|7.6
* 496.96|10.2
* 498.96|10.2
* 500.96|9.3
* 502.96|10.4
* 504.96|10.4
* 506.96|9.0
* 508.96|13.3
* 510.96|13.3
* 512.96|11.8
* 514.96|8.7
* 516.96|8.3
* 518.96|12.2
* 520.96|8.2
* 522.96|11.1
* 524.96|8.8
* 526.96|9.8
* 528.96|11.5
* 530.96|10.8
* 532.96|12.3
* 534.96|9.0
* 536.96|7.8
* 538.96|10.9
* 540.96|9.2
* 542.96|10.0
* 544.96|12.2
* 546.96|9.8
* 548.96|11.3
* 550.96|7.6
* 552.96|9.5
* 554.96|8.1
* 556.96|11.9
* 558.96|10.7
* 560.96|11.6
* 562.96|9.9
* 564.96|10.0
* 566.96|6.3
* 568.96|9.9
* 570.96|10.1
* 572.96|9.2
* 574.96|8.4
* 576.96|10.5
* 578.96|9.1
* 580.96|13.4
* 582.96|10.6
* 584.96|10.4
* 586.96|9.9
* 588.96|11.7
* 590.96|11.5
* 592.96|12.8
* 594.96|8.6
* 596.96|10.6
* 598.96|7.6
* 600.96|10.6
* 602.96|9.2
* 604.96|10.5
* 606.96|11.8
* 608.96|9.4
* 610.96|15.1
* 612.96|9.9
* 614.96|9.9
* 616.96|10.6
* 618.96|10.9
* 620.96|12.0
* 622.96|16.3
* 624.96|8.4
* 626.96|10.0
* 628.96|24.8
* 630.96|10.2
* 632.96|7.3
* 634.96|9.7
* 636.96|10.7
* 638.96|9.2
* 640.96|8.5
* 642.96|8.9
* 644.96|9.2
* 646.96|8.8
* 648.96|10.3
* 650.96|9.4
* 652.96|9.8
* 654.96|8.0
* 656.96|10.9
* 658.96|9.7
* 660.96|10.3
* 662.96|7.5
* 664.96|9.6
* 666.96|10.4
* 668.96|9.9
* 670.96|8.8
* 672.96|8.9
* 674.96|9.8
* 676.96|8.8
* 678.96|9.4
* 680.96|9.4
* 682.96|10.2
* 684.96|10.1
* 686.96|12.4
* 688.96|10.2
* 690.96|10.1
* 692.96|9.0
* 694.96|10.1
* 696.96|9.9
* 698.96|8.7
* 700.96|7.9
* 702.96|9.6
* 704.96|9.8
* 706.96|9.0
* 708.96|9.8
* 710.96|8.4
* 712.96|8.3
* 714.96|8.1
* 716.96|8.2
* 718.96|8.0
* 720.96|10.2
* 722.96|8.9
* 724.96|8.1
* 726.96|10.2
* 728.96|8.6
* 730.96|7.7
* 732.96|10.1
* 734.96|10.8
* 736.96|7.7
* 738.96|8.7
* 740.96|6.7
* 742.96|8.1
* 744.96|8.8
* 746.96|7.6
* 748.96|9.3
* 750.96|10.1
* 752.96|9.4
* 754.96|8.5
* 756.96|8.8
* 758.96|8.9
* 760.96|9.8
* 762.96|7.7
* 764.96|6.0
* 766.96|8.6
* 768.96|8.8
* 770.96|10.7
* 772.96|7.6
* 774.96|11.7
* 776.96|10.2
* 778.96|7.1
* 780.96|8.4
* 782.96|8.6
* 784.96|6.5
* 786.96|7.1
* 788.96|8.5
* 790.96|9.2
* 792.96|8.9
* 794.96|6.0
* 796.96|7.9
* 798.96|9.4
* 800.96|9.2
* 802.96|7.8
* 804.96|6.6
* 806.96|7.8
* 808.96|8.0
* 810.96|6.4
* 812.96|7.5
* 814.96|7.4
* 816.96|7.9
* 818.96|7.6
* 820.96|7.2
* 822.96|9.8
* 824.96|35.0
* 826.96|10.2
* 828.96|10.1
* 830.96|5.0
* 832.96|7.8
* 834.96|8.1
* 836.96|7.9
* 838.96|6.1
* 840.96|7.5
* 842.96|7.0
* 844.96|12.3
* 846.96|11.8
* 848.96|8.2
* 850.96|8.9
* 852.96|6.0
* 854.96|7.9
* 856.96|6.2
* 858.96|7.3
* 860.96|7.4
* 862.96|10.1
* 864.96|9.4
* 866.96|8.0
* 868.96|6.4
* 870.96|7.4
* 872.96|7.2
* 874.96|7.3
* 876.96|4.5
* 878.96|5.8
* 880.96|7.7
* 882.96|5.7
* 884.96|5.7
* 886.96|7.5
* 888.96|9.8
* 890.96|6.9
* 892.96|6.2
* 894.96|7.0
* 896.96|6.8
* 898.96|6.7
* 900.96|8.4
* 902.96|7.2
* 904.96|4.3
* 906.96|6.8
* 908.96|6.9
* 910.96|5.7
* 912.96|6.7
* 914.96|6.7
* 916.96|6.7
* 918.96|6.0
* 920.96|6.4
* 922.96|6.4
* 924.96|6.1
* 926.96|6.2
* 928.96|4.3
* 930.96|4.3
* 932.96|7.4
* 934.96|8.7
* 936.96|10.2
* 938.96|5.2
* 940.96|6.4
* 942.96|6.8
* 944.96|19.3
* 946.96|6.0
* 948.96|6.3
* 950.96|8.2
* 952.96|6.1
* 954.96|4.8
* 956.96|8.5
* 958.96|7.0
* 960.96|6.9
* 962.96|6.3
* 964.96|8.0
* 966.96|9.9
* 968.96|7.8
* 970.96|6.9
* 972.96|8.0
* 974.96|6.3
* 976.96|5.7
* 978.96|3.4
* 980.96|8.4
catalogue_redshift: 0.26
